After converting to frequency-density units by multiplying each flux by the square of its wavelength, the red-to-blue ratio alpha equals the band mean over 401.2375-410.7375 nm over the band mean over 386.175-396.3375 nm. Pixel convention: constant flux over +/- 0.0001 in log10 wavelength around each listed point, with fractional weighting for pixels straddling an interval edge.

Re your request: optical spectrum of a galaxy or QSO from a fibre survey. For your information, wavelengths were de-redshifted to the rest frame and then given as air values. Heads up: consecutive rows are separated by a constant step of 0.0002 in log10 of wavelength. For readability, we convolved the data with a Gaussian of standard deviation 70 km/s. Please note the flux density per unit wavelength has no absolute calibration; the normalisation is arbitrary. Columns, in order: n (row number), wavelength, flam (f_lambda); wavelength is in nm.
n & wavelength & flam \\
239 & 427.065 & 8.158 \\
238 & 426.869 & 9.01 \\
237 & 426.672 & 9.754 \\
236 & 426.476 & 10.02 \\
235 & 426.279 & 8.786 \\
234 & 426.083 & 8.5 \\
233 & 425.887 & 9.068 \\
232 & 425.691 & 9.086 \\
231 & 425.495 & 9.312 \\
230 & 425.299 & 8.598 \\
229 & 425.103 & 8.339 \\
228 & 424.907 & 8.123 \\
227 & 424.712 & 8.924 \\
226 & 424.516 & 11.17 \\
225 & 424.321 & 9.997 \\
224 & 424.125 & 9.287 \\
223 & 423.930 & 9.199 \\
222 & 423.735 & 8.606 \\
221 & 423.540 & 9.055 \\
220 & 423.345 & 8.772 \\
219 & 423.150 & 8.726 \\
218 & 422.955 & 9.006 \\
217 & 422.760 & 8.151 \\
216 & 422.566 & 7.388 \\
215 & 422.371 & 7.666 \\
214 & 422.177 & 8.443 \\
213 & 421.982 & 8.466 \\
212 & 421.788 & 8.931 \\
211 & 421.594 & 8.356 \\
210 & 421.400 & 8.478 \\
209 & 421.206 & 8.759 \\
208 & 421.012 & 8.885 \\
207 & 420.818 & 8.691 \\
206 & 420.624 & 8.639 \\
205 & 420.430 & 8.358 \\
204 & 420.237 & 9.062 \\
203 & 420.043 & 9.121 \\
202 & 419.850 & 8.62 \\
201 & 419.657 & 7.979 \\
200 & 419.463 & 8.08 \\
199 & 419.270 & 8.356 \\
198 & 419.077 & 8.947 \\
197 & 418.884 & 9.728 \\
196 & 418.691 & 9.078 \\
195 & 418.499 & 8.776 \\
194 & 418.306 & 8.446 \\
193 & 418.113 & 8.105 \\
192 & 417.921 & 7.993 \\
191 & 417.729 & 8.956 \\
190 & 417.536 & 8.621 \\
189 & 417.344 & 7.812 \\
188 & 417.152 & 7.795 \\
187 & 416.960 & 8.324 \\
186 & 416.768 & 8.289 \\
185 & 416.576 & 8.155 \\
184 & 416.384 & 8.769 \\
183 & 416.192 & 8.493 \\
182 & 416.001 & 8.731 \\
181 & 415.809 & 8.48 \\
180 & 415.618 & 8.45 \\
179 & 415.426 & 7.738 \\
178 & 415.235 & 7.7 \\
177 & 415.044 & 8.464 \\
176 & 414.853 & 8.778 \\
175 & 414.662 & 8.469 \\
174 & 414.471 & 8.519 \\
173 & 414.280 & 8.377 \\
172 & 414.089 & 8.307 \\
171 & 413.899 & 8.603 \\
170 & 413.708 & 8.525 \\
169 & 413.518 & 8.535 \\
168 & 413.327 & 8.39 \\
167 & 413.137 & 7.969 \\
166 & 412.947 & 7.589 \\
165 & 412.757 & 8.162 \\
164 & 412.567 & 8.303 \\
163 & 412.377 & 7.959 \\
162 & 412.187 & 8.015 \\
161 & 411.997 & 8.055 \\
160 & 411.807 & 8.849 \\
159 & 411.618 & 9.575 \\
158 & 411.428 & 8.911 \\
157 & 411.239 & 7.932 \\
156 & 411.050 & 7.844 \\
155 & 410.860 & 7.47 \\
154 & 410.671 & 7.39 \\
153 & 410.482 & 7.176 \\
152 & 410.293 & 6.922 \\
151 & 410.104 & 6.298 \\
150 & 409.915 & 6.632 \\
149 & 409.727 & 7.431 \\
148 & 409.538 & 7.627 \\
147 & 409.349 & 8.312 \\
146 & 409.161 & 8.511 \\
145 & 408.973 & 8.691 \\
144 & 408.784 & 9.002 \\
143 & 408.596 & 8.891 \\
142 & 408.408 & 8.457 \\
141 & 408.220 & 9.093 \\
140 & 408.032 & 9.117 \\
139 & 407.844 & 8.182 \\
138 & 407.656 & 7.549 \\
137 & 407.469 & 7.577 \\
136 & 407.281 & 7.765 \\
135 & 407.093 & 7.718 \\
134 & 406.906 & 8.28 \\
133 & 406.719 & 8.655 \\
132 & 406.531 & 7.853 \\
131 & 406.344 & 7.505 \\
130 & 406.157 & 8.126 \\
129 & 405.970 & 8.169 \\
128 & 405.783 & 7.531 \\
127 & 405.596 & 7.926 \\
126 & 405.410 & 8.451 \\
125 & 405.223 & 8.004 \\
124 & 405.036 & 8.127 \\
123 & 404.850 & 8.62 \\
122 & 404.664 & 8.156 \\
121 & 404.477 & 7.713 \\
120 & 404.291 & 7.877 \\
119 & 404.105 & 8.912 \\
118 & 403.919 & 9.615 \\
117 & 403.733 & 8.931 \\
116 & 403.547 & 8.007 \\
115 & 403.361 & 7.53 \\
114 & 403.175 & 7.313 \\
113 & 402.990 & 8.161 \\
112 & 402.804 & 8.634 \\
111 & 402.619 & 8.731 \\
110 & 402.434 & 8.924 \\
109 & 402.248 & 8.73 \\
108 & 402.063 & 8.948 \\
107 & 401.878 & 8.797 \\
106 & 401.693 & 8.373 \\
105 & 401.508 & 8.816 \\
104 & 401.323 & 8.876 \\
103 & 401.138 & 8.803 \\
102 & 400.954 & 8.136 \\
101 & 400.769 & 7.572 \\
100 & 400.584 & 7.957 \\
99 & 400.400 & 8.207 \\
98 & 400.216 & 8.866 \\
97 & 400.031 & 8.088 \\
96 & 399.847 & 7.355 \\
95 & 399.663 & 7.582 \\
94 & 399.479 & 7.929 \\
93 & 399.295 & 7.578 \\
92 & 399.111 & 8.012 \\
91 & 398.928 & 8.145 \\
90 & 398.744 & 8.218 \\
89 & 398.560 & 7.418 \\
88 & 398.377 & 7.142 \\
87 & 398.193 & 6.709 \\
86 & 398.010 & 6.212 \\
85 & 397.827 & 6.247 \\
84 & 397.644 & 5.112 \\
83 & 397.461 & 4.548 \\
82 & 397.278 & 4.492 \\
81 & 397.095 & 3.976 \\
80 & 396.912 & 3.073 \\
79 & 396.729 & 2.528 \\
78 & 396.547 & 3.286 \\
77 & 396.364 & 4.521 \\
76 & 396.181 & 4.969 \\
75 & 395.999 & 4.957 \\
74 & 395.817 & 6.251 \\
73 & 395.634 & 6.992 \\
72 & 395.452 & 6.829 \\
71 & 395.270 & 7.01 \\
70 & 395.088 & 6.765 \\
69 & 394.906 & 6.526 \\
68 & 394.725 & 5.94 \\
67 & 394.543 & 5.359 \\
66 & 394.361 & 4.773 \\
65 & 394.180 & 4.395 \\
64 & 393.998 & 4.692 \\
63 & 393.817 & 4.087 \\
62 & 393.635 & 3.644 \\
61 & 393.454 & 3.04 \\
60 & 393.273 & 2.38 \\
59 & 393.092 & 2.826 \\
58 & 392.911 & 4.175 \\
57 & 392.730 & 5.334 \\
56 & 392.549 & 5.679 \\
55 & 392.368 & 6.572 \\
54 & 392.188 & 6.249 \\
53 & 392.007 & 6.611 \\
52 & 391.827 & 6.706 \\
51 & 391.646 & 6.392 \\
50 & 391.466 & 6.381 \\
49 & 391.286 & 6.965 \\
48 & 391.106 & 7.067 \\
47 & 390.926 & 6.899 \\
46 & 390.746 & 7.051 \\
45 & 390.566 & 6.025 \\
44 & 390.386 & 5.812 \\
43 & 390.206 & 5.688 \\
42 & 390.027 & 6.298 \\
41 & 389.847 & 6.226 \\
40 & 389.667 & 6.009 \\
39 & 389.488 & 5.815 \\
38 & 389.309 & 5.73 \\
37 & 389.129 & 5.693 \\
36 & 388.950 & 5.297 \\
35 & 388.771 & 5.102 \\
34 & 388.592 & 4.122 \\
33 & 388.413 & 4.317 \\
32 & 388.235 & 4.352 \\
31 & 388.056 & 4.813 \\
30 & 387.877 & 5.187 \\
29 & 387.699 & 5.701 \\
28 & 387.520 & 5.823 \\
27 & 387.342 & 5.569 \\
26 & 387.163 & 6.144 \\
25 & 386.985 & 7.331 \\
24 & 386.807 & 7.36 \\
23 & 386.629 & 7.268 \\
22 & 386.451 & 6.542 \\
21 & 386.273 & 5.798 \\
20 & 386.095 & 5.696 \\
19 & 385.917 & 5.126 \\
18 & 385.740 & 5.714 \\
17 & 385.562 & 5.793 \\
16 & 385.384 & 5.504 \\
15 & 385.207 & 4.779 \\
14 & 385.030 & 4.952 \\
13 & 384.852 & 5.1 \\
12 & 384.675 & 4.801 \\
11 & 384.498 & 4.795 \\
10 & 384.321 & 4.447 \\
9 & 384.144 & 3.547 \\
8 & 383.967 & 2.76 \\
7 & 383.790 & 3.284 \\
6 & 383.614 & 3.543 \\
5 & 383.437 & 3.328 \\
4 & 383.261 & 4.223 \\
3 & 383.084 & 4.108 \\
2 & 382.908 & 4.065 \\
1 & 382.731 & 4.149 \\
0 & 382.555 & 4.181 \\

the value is 1.55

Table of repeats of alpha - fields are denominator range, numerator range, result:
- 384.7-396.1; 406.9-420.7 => 1.65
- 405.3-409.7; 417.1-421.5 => 1.11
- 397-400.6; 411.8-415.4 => 1.27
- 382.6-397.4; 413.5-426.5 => 1.91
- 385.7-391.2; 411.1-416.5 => 1.62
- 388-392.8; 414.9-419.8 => 1.63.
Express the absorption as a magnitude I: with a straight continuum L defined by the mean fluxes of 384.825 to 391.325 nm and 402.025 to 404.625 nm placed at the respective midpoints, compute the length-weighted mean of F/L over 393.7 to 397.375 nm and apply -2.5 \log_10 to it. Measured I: 0.36 mag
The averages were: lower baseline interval 5.8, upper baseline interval 8.41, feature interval 5.06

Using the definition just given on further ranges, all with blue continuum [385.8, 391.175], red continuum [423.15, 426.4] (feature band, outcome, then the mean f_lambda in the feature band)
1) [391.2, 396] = 0.154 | 5.47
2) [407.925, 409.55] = -0.139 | 8.68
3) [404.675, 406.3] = -0.106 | 8.11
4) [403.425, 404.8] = -0.168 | 8.44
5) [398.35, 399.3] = -0.156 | 7.81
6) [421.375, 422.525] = 0.059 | 8.34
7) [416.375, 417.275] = 0.019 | 8.2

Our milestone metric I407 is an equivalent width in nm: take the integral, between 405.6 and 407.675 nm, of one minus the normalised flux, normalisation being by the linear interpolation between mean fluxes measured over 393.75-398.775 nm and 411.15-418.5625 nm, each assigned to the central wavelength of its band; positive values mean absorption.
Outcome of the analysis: -0.245 nm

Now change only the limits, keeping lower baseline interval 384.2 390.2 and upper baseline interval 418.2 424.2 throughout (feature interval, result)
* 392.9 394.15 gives 0.53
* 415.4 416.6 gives -0.04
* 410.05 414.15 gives -0.12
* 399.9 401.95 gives -0.48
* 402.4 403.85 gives -0.27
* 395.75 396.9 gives 0.38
